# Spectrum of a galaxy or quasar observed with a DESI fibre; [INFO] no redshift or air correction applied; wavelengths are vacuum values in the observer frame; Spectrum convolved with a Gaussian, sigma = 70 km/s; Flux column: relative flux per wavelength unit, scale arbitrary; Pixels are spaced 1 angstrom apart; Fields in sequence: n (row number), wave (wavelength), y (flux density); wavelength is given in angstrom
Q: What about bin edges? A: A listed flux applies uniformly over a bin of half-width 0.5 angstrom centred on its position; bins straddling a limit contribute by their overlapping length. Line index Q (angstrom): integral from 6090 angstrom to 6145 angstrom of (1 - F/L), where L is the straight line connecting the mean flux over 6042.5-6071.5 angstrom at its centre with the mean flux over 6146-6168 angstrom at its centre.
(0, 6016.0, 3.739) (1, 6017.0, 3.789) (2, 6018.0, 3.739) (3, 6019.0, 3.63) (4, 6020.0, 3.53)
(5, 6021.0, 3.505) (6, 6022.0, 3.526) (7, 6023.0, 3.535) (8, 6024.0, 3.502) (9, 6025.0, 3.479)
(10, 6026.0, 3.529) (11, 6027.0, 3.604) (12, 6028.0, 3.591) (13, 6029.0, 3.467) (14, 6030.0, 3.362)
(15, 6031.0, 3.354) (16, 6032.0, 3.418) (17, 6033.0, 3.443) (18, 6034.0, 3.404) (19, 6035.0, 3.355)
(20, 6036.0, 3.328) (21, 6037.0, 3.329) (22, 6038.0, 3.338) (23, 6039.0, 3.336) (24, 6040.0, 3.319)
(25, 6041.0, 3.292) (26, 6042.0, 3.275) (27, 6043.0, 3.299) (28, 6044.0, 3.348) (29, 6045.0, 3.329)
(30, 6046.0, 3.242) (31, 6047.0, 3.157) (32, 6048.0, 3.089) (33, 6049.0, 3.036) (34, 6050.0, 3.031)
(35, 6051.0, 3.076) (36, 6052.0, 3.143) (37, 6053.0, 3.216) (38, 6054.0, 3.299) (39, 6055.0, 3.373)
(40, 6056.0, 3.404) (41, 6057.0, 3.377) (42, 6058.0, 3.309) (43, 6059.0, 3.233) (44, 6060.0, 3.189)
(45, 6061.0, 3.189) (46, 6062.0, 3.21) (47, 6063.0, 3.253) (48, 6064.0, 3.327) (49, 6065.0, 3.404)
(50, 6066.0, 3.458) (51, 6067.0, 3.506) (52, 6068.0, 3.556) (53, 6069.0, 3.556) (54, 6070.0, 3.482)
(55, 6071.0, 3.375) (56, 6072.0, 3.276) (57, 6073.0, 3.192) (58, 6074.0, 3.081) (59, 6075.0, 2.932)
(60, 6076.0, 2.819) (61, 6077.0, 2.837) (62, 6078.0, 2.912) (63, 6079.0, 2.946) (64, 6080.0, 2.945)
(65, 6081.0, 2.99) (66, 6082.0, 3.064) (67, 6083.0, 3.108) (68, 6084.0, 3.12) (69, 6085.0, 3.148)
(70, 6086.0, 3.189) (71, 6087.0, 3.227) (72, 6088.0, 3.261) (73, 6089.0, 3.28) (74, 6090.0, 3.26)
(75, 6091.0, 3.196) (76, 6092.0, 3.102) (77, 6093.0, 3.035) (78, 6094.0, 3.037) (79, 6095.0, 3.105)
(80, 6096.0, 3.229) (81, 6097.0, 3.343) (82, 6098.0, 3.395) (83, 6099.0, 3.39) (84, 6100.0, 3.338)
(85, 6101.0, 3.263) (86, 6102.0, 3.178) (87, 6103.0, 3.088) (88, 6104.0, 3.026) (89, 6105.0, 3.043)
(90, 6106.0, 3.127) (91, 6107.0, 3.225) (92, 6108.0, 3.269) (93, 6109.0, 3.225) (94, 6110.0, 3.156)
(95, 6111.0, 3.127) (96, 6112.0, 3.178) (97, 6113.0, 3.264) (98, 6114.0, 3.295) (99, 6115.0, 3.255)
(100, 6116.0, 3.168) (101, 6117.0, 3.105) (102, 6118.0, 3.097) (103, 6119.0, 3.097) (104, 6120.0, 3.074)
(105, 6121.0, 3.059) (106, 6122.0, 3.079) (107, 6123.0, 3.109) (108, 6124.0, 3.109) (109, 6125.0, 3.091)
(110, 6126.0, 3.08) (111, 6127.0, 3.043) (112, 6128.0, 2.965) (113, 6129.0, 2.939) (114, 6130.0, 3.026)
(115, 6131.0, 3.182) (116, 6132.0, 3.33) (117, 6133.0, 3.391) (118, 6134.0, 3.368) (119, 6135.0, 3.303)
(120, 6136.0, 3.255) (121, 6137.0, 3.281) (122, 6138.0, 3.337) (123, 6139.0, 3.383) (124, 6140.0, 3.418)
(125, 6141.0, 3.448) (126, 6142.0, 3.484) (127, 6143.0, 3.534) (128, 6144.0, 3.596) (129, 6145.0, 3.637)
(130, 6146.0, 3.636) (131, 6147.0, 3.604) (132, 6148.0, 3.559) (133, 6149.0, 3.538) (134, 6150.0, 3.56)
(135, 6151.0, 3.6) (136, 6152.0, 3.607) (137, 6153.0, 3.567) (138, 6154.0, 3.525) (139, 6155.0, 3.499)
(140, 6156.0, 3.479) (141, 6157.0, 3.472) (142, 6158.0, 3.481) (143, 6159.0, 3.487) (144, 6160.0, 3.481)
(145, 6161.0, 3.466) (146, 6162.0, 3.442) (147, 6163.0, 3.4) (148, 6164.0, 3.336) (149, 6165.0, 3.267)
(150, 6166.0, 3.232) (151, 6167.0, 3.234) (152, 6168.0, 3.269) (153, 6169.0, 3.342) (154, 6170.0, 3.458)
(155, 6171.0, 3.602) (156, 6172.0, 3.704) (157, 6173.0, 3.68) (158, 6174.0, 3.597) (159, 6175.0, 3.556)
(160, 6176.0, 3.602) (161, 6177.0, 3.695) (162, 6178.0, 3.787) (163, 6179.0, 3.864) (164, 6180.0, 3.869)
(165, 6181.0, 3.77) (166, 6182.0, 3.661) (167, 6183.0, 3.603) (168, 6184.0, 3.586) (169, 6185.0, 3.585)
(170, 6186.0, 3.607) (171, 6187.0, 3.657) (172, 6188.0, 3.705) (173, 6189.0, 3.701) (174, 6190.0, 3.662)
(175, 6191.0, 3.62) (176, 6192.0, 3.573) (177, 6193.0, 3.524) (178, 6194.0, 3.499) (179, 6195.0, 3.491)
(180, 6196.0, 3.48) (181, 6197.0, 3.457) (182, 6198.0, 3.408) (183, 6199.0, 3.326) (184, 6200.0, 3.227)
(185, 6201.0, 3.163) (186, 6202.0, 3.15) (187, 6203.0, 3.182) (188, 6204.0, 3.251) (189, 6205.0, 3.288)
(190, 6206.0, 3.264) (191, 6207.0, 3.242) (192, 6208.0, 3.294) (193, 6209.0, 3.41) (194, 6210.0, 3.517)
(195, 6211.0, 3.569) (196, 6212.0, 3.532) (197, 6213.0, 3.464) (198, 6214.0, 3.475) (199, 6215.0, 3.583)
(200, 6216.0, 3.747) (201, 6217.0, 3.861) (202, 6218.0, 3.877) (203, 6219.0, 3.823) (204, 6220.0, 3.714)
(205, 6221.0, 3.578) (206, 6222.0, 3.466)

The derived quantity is 3.0 angstrom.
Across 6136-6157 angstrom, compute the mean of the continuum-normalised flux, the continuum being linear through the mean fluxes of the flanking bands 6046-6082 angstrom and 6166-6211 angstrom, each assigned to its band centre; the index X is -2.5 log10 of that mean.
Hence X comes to -0.03 mag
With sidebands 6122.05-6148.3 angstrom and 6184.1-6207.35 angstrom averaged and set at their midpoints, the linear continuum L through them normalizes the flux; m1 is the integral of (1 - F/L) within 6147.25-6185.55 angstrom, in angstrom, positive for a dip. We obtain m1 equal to -1.8 angstrom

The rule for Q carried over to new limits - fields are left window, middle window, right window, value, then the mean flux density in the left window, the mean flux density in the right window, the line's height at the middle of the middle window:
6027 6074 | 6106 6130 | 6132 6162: 2.1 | 3.32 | 3.48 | 3.43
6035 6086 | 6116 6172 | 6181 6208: 0.4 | 3.22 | 3.46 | 3.37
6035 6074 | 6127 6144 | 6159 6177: 0.6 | 3.29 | 3.46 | 3.41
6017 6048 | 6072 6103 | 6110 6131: 0.9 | 3.42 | 3.11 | 3.23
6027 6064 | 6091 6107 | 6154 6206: 0.9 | 3.29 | 3.5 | 3.37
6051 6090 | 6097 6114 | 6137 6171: 0.5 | 3.21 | 3.47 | 3.32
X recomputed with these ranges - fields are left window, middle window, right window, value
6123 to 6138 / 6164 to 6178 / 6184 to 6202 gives -0.031 mag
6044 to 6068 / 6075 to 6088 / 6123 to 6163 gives 0.092 mag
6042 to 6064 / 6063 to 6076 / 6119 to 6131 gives -0.043 mag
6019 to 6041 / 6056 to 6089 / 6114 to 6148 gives 0.053 mag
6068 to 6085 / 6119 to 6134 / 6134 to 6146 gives 0.084 mag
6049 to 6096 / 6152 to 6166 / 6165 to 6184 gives 0.021 mag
